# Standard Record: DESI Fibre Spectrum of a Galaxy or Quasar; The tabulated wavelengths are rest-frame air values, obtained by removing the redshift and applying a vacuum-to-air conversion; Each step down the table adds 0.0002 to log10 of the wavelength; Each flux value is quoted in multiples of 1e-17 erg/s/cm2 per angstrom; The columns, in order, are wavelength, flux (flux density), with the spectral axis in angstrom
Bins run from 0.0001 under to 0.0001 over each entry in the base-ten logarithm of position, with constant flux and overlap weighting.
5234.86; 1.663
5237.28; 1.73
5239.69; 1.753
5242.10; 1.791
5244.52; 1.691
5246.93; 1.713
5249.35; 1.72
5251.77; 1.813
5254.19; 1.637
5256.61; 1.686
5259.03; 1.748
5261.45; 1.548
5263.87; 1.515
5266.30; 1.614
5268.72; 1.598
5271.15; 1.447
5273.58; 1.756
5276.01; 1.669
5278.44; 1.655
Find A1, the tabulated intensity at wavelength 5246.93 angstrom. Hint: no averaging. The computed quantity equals 1.713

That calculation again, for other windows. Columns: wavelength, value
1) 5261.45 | 1.548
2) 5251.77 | 1.813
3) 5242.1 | 1.791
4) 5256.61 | 1.686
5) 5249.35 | 1.72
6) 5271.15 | 1.447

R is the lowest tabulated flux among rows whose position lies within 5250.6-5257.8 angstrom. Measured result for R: 1.637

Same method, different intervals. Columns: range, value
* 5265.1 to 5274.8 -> 1.447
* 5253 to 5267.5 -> 1.515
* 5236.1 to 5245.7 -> 1.691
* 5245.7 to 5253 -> 1.713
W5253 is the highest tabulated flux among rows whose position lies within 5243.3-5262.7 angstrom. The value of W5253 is 1.813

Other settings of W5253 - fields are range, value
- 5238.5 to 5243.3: 1.791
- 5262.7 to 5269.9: 1.614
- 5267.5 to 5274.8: 1.756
